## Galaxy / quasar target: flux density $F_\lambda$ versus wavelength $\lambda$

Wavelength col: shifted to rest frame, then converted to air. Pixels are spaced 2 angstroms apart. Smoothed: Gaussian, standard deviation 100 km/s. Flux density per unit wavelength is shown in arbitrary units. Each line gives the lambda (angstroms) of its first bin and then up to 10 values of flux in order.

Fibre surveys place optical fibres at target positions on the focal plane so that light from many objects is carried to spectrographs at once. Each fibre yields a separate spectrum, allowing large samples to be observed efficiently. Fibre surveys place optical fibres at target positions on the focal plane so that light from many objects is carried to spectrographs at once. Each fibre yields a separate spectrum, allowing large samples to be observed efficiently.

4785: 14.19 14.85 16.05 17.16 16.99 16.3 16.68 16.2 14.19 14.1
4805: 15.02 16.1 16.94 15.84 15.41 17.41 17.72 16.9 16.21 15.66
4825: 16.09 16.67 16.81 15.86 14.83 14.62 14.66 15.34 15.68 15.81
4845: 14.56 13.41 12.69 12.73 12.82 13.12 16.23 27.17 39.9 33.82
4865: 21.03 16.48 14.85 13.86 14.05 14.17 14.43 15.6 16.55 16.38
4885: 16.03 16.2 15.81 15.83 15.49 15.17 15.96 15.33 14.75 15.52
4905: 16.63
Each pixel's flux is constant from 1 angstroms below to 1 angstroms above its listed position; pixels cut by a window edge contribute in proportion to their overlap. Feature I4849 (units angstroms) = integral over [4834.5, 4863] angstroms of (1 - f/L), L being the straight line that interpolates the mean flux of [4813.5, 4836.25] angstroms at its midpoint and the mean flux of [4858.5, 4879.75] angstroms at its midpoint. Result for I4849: 1.45 angstroms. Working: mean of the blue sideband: 16.2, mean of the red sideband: 20.4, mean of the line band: 17.7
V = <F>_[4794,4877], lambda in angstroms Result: 16.8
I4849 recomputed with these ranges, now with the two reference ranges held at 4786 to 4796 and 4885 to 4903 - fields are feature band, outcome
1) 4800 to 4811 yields 0.6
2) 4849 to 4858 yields 1.3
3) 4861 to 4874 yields -4.0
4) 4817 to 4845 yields 0.4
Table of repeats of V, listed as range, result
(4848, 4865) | 21.1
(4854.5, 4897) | 18.2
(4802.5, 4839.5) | 15.9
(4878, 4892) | 16.1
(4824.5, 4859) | 15.2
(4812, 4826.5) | 16.5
